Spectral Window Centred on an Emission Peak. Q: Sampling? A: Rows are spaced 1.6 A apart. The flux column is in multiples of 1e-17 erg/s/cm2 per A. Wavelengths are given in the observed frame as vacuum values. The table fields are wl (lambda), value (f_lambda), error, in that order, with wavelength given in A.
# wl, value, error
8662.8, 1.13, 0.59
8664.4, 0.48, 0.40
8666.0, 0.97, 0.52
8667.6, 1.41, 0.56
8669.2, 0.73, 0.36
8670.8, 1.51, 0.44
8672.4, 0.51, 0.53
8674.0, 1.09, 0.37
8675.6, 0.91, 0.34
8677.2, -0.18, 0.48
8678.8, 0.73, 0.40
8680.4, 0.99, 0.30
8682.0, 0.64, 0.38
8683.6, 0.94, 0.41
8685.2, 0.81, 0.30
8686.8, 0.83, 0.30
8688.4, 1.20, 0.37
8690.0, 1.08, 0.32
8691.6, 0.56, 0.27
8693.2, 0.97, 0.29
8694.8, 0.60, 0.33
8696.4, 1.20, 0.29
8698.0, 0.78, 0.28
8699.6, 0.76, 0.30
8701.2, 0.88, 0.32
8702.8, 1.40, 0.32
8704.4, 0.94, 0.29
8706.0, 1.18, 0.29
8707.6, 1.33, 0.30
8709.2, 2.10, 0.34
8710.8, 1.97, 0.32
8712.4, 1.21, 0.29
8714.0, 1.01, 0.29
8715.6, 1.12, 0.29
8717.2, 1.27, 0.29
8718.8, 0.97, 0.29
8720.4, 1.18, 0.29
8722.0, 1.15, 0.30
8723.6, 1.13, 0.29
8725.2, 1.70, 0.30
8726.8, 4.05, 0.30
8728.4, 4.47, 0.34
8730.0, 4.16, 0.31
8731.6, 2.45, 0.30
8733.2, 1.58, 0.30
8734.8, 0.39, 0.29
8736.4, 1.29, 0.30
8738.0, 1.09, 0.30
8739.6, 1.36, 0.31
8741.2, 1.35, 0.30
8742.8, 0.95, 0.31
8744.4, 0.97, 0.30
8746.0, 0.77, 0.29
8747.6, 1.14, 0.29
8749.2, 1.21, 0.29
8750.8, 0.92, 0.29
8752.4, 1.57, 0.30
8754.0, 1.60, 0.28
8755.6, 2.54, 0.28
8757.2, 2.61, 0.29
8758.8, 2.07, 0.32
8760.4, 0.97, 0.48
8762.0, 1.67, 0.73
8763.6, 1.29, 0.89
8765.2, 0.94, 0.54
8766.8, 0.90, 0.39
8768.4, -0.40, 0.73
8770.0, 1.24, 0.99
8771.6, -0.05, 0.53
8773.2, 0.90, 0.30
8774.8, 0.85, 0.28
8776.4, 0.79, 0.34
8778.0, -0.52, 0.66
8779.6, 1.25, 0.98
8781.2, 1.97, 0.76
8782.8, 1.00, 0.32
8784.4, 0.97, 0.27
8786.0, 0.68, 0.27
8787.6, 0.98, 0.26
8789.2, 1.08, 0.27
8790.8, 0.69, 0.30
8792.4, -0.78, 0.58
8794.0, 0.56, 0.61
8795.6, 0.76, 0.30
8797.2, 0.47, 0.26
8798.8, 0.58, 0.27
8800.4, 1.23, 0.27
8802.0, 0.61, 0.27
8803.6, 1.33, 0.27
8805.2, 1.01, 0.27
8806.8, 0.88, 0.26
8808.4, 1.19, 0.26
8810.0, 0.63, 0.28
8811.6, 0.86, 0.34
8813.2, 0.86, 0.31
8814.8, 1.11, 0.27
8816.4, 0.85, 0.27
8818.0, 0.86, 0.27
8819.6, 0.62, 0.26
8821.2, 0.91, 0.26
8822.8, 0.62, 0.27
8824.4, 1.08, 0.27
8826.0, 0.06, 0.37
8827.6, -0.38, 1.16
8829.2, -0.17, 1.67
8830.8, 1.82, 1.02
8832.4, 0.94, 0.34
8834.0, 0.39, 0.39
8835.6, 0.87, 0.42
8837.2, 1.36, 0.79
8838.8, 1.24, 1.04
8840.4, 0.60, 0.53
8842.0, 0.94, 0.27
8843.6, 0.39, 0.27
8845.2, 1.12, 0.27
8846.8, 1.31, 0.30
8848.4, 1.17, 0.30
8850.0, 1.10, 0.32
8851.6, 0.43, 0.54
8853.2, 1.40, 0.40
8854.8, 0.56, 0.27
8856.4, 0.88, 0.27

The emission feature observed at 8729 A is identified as H-alpha 6563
